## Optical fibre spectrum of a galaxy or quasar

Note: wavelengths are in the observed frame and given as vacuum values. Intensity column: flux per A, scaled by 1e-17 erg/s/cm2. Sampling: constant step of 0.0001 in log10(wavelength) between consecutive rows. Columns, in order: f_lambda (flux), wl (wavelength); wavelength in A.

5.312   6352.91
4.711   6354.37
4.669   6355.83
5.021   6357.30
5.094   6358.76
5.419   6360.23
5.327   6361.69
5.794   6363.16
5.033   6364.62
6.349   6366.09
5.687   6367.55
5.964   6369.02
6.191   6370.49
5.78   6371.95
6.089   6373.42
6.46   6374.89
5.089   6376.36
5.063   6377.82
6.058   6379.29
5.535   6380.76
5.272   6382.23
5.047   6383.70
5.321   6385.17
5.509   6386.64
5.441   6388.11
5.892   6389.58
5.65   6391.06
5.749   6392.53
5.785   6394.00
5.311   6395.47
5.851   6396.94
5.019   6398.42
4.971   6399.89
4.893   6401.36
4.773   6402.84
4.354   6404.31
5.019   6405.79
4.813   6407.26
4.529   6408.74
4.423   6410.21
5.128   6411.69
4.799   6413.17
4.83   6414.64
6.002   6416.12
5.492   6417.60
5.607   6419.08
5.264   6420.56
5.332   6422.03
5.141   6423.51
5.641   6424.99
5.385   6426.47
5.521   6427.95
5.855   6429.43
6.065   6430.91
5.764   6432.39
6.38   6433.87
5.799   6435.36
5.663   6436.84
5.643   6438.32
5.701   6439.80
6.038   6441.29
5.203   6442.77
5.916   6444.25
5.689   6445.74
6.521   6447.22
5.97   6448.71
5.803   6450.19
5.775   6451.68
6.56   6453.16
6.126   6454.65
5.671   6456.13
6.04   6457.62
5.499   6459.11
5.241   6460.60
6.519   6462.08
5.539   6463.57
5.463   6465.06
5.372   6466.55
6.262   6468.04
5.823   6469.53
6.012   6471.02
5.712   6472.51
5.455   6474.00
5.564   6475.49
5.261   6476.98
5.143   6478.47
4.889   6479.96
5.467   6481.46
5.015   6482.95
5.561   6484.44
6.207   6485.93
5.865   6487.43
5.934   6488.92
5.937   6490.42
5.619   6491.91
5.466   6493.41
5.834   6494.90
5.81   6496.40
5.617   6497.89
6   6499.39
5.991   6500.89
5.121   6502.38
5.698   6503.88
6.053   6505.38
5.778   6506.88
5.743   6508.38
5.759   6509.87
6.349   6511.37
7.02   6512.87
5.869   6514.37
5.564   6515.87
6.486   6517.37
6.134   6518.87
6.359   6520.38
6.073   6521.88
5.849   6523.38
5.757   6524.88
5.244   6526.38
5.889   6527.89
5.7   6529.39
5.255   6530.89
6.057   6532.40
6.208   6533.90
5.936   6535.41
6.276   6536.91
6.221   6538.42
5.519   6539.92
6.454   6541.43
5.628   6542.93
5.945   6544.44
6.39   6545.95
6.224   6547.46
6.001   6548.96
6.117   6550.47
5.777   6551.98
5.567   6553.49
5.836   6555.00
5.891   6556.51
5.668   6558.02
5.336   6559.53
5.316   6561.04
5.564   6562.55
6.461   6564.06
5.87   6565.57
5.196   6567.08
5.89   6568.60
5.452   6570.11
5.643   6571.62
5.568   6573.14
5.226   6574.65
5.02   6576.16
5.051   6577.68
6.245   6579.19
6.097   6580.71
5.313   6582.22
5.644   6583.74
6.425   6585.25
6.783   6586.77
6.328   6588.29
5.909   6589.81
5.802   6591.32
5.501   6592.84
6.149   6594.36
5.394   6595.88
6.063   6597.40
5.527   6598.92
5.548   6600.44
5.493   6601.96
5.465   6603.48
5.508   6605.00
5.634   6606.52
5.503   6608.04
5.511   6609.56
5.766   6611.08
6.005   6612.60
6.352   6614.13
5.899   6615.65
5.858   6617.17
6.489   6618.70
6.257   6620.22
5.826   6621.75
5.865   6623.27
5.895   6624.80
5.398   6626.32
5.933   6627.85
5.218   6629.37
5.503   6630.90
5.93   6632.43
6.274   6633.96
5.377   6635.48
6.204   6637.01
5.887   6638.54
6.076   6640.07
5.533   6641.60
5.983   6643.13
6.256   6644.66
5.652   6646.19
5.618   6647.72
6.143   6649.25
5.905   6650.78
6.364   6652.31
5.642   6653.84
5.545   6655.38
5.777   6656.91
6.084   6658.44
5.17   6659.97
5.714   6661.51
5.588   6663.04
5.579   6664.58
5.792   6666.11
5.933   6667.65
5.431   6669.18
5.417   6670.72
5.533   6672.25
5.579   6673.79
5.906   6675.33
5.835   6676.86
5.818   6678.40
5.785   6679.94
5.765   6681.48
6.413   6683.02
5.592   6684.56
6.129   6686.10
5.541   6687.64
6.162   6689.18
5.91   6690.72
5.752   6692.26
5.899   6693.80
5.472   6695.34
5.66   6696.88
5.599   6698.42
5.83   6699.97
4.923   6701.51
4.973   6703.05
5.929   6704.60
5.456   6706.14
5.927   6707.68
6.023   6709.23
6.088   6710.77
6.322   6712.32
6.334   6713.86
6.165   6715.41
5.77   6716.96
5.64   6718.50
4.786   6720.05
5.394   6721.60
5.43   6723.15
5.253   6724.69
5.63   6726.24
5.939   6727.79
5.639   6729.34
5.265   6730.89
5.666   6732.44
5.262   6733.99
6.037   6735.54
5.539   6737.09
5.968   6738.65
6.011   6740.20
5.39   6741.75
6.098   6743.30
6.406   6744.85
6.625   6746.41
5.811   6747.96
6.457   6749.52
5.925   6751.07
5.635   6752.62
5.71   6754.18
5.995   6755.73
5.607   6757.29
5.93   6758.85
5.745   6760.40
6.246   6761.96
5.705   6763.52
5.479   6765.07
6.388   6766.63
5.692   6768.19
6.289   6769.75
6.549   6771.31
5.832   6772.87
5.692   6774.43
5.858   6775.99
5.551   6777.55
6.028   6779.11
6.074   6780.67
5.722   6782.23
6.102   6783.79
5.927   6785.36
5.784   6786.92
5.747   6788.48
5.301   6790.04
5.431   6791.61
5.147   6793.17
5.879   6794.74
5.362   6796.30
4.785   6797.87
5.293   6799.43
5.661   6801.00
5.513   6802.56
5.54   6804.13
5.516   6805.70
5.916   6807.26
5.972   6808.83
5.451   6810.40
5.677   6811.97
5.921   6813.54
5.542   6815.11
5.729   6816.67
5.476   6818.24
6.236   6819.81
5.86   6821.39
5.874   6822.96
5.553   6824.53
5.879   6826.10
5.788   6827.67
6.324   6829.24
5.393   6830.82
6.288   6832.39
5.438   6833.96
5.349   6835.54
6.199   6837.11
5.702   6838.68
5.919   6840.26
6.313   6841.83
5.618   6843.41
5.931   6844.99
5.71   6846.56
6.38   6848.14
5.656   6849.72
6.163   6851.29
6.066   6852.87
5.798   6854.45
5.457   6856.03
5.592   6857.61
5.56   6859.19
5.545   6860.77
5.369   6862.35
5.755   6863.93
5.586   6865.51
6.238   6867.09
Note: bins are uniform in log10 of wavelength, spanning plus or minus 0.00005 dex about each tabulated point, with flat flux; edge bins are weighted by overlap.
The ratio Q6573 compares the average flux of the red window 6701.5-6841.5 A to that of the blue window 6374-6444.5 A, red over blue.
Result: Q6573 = 1.06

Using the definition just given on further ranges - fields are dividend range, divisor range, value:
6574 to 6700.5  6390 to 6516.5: 1.03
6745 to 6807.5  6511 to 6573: 0.98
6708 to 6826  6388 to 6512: 1.03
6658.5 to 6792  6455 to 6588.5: 1.00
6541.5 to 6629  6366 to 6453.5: 1.05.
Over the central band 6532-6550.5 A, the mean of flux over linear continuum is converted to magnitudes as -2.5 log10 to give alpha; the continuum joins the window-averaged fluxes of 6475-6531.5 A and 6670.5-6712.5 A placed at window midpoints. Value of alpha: -0.06 mag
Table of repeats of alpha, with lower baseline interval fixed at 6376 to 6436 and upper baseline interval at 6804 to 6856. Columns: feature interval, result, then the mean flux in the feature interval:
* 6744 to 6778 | -0.04 mag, 5.96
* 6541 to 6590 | -0.05 mag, 5.81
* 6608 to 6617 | -0.06 mag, 5.87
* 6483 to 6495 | -0.06 mag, 5.76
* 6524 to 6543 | -0.07 mag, 5.87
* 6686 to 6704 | 0.01 mag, 5.64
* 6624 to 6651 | -0.04 mag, 5.82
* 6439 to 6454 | -0.10 mag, 5.92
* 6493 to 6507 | -0.06 mag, 5.74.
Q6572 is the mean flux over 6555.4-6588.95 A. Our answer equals 5.73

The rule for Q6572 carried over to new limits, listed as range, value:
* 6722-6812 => 5.76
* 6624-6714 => 5.78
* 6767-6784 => 5.95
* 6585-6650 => 5.85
